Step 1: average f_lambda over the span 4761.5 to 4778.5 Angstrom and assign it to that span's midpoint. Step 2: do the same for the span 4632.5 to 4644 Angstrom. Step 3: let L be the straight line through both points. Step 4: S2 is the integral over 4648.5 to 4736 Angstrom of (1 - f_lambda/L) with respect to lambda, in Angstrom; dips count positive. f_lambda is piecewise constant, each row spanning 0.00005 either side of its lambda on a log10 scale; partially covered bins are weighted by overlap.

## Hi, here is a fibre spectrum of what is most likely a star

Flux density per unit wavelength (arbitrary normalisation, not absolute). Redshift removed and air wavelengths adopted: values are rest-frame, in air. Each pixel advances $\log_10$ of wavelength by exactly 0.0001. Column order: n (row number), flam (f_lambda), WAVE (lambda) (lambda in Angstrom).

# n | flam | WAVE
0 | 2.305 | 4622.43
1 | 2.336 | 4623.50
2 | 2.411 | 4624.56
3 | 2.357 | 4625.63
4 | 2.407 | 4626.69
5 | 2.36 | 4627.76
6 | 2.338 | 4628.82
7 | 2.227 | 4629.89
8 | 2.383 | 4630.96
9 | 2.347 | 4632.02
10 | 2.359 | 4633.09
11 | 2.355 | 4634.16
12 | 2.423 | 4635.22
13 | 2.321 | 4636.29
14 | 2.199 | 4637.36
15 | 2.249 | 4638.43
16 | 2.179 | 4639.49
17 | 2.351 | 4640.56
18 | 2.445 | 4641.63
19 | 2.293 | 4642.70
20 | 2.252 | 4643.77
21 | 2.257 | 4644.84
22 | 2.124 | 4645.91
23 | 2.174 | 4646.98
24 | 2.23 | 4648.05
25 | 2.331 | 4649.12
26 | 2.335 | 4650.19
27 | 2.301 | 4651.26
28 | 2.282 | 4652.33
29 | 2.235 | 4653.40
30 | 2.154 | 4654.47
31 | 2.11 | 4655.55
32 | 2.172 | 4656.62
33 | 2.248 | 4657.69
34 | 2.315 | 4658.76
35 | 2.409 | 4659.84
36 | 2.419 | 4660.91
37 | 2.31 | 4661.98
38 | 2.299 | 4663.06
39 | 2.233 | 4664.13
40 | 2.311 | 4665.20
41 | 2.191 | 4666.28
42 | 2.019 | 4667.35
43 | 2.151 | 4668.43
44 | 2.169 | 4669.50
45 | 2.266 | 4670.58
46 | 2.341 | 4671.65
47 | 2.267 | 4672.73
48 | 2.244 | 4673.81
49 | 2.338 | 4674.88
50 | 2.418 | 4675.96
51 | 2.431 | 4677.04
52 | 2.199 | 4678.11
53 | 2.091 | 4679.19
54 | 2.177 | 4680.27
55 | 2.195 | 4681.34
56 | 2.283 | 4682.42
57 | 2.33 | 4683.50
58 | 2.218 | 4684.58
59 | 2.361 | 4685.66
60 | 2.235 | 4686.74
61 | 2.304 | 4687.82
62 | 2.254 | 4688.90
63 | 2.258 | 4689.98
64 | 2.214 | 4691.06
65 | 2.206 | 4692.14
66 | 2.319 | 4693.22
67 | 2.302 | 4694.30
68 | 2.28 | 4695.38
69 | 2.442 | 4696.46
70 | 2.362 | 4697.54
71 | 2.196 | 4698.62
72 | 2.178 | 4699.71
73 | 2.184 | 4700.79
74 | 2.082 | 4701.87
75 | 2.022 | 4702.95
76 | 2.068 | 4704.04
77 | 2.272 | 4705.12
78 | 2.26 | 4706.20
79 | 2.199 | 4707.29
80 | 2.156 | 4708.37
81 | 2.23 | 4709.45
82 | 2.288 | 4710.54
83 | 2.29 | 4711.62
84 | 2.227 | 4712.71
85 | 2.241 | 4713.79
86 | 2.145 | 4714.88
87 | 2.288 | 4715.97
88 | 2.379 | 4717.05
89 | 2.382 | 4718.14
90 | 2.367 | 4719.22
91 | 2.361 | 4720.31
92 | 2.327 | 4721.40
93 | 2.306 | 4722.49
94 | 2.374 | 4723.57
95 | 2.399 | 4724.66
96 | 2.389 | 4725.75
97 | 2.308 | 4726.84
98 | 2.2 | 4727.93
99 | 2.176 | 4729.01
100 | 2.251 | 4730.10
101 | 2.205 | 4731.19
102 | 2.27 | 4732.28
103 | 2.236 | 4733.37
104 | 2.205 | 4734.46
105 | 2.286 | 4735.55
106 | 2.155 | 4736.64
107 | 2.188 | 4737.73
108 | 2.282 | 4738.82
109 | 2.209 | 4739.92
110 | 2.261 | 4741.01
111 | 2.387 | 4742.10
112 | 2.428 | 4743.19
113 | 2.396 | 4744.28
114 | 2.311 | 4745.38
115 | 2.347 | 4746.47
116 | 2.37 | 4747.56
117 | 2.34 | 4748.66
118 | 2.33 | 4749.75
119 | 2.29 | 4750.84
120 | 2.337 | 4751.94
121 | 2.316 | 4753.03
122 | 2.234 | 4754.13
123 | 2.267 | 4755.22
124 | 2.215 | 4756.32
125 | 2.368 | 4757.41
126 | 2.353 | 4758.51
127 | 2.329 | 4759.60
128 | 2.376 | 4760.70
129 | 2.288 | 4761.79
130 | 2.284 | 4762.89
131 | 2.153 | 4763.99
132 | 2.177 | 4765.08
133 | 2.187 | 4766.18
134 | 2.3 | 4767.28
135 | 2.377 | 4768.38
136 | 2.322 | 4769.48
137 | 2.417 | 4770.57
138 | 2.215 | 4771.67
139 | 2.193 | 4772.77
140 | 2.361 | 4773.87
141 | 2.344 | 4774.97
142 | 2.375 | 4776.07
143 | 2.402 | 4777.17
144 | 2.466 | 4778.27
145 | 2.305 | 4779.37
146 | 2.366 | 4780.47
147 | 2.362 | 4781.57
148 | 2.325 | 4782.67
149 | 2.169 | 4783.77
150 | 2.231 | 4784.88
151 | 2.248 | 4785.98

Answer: 1.80 Angstrom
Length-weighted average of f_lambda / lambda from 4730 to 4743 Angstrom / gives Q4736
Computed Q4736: 2.25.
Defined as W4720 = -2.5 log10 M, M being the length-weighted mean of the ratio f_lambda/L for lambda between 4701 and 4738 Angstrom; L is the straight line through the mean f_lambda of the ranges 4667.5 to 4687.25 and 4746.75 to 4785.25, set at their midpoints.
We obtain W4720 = 0.01 mag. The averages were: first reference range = 2.26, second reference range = 2.31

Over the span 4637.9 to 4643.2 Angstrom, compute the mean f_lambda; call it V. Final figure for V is 2.31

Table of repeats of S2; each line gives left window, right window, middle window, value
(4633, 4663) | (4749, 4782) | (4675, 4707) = 0.6 Angstrom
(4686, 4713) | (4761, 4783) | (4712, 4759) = -0.5 Angstrom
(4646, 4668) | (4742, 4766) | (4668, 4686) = 0.0 Angstrom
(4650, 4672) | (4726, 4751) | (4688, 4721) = 0.3 Angstrom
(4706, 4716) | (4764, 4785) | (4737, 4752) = -0.3 Angstrom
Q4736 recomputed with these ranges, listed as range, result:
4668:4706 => 2.25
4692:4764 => 2.28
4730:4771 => 2.29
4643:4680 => 2.25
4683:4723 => 2.26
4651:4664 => 2.27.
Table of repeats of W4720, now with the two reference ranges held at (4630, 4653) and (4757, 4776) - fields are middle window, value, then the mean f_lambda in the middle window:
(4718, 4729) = -0.017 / 2.33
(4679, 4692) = 0.024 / 2.25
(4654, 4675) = 0.023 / 2.25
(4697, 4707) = 0.056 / 2.18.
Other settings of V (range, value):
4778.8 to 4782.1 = 2.35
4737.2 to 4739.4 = 2.23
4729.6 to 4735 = 2.23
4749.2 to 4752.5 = 2.32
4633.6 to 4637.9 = 2.32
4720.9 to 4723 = 2.31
